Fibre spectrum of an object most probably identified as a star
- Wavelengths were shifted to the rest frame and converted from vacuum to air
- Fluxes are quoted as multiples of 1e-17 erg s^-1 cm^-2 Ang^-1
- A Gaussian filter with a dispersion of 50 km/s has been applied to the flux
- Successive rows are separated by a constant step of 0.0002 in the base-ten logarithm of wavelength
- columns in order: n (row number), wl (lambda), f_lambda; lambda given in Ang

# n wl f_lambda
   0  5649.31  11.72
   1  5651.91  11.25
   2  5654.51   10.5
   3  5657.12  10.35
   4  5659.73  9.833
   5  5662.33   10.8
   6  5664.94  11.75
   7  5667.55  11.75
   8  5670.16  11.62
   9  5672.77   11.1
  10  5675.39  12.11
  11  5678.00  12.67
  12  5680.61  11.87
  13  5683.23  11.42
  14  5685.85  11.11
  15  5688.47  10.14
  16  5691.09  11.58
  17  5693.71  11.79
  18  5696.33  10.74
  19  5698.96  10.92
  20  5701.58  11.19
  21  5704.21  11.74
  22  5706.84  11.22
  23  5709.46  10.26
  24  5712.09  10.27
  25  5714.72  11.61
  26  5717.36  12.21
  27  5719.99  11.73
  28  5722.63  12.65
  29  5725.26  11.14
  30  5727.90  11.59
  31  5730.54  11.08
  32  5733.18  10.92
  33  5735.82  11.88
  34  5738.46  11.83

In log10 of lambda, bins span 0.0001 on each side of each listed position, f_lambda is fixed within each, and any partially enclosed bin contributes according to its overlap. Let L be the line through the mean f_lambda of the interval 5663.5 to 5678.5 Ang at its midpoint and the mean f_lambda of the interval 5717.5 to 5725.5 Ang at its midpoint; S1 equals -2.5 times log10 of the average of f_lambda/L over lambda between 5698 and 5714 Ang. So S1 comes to 0.091 mag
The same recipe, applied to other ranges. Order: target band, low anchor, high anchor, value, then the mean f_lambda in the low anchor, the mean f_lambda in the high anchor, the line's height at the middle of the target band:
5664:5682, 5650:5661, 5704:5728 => -0.10 mag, 10.5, 11.4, 10.8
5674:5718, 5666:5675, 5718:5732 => 0.03 mag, 11.6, 11.7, 11.6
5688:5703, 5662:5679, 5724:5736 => 0.04 mag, 11.7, 11.3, 11.5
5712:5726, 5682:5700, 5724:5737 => -0.05 mag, 11.1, 11.3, 11.3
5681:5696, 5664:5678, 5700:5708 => 0.03 mag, 11.8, 11.4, 11.6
